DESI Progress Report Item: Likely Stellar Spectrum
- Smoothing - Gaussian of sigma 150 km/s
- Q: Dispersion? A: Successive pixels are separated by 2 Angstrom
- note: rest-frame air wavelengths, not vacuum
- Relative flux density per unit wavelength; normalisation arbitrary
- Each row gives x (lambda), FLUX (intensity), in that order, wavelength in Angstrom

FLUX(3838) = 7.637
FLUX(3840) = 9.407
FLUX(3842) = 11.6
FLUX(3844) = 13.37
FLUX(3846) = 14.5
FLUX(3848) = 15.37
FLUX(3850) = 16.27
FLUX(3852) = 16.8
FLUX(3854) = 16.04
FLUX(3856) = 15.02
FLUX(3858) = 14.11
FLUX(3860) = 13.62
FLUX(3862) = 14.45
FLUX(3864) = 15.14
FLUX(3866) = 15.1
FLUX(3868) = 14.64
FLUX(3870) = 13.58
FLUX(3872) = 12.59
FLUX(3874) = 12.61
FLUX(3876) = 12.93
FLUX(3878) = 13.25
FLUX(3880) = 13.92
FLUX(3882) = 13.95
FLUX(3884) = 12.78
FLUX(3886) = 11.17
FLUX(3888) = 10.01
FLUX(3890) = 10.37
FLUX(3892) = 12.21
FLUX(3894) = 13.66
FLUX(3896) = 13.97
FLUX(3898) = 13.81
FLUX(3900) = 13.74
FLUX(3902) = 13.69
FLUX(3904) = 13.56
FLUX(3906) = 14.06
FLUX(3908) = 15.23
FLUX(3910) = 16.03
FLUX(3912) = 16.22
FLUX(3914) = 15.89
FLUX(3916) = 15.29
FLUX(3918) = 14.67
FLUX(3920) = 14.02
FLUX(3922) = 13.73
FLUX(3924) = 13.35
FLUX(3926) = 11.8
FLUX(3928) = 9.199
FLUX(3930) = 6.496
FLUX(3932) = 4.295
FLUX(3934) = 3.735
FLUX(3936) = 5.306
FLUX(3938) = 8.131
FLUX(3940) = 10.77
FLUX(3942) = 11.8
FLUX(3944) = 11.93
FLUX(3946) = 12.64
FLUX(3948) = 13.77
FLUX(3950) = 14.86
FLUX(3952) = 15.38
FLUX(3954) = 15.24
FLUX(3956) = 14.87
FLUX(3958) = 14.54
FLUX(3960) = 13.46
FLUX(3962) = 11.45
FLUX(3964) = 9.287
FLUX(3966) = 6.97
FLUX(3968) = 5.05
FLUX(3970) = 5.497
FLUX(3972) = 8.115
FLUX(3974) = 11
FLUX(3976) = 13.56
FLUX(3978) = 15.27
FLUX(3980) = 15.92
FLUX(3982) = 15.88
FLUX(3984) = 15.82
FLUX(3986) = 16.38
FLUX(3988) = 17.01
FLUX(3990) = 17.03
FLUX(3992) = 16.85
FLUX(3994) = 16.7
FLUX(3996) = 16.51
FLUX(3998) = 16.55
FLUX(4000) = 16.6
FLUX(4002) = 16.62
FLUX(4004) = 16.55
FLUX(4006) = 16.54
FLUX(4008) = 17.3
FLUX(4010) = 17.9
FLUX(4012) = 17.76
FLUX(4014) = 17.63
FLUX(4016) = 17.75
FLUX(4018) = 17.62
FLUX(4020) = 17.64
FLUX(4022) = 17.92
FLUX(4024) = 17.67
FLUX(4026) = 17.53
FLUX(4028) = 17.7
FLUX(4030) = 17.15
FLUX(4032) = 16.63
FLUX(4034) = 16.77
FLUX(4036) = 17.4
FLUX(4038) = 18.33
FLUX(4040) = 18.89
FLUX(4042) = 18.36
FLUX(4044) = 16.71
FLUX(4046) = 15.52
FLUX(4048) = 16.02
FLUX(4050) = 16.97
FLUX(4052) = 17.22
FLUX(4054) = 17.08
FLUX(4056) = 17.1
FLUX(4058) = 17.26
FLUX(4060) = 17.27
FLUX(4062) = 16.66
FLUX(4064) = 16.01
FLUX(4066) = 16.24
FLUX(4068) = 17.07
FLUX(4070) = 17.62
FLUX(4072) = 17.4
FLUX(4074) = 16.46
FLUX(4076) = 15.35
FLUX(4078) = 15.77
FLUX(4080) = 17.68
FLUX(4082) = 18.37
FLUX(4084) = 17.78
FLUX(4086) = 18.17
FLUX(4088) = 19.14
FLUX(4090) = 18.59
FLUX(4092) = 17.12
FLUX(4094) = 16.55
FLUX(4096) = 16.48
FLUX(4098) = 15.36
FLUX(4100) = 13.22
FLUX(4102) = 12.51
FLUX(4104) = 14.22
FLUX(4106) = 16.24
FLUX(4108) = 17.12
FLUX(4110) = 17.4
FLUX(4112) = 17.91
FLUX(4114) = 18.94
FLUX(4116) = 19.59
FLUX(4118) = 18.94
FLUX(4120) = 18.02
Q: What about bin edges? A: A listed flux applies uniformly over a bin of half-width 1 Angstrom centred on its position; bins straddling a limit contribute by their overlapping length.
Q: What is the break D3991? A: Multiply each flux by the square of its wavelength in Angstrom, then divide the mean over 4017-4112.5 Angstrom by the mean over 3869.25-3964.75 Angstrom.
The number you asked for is 1.46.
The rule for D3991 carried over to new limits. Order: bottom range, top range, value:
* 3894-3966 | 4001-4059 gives 1.47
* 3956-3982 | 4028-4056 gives 1.59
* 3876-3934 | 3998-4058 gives 1.45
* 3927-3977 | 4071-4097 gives 1.79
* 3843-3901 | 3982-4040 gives 1.34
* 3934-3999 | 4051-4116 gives 1.39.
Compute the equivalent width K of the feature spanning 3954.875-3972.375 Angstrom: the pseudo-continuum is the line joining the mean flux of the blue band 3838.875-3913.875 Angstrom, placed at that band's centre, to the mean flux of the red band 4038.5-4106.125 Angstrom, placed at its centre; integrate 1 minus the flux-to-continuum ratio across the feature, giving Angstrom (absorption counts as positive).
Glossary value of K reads 5.9 Angstrom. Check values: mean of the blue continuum 13.8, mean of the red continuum 16.7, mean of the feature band 10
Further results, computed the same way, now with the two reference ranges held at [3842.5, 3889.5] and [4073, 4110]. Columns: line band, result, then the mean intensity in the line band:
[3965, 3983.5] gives 5.1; 10.9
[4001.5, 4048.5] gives -4.9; 17.4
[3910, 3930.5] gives 1.6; 13.4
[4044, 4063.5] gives -0.9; 16.8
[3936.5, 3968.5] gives 6.4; 11.9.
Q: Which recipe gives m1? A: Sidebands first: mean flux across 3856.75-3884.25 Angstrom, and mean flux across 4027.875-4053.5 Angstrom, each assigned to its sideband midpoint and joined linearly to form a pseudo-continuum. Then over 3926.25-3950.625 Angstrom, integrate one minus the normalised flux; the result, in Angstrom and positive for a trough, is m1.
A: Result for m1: 9.29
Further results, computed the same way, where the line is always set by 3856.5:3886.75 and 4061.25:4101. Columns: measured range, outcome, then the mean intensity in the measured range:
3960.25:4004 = 5.1 Angstrom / 13.6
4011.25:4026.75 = -1.7 Angstrom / 17.7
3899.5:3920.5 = -0.9 Angstrom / 14.8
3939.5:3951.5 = 1.6 Angstrom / 12.8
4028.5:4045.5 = -1.4 Angstrom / 17.5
